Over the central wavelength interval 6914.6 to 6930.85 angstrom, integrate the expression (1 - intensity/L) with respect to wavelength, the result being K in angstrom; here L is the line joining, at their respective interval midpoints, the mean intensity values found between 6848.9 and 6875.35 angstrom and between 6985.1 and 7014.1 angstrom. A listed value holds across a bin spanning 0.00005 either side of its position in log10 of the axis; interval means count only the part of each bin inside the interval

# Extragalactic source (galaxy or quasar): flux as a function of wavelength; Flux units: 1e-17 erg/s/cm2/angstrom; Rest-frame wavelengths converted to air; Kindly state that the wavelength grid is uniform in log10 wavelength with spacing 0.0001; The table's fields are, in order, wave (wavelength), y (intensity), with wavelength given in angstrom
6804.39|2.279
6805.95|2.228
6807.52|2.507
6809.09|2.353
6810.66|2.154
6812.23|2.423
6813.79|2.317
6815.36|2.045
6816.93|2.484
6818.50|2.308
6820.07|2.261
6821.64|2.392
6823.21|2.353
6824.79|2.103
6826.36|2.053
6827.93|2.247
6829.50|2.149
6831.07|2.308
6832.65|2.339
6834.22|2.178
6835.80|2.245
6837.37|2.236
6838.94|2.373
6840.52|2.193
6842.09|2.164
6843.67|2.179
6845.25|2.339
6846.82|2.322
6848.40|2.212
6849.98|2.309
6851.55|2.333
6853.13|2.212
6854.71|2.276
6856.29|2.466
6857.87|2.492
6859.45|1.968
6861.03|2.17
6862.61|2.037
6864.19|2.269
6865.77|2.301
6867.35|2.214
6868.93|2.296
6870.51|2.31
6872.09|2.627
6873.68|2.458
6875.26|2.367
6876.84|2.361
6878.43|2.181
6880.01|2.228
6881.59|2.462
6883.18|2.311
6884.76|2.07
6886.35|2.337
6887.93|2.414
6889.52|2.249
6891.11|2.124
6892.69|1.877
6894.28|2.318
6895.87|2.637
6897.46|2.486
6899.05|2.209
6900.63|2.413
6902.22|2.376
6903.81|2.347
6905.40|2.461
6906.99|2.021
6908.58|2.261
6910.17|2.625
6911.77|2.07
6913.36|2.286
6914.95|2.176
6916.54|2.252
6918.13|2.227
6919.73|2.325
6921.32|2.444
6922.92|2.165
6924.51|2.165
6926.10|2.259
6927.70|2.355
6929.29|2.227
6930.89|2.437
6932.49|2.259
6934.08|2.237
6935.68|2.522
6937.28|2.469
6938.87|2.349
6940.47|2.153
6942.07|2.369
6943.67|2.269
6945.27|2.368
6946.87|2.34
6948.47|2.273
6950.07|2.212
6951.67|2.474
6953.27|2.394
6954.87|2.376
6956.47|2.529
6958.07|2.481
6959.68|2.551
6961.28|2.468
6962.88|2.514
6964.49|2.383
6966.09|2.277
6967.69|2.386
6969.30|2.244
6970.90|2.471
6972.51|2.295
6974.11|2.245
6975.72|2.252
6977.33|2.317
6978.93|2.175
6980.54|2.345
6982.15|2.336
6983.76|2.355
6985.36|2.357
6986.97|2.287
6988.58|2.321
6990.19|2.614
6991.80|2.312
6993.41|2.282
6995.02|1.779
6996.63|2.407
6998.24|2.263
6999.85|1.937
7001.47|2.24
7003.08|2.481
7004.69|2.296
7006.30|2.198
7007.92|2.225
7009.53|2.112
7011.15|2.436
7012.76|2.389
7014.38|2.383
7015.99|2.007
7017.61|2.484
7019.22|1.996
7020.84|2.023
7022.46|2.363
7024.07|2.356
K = 0.12 angstrom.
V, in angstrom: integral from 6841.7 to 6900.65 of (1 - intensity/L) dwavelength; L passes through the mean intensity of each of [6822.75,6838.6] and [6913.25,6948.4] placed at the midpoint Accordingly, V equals -0.89 angstrom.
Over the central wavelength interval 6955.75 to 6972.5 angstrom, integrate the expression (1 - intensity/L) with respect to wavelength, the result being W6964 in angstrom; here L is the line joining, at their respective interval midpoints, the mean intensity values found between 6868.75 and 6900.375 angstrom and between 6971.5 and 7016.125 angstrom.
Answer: -0.98 angstrom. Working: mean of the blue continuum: 2.32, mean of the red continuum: 2.28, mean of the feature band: 2.42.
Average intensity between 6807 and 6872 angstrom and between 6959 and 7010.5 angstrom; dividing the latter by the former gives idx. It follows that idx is 1.02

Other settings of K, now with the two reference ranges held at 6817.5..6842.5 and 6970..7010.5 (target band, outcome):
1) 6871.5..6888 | -0.6 angstrom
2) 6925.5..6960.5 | -1.4 angstrom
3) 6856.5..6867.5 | 0.2 angstrom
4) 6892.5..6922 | -0.7 angstrom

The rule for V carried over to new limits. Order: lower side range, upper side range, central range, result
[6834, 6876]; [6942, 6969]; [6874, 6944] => 1.2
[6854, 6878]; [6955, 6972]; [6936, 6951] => 0.5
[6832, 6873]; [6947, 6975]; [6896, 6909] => -0.1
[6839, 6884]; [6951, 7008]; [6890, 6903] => 0.0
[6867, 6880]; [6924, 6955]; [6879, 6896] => 0.6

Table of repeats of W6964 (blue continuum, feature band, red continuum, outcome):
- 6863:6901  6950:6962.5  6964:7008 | -0.85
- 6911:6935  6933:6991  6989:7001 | -3.01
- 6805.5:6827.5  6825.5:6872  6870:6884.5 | 1.40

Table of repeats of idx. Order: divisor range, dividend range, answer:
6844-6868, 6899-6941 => 1.02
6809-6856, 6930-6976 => 1.05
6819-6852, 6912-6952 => 1.02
